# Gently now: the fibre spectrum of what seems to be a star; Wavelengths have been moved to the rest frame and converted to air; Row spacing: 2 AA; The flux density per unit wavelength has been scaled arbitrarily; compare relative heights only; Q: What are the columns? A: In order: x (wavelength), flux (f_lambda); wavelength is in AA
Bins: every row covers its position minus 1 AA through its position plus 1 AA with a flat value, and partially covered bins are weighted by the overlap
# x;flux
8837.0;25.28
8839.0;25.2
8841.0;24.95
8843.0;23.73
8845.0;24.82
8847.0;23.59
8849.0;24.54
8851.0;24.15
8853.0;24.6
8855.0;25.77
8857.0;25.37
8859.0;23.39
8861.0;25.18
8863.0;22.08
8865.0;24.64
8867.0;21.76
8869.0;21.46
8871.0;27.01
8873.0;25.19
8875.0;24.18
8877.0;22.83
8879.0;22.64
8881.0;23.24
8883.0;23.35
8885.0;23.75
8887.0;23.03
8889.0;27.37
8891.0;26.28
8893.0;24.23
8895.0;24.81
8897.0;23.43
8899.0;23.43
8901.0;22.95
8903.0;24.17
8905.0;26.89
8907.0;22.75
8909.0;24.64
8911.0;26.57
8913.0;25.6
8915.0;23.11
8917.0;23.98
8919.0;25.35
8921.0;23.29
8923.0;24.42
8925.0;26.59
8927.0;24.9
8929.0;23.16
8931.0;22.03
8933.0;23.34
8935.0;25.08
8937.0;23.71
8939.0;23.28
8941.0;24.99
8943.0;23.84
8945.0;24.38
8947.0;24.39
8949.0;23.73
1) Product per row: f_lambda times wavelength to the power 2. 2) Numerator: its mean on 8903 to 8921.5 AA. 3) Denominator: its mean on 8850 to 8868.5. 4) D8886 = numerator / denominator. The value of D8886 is 1.04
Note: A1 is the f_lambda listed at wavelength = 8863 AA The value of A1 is 22.08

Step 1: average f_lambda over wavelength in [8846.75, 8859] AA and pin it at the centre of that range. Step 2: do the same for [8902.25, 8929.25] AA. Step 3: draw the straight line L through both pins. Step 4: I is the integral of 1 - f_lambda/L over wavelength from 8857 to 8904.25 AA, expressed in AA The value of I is 1.3 AA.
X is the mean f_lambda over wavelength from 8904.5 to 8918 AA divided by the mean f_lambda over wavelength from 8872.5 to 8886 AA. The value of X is 1.05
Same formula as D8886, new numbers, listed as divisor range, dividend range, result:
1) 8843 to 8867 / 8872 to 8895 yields 1.01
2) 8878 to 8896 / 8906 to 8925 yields 1.02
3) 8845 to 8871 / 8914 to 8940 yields 1.01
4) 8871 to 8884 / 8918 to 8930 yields 1.04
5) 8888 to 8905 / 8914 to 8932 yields 0.98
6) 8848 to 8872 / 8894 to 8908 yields 1.01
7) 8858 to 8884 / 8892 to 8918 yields 1.04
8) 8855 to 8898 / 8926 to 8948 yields 1.01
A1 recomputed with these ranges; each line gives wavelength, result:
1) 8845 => 24.82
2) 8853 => 24.6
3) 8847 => 23.59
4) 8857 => 25.37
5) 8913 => 25.6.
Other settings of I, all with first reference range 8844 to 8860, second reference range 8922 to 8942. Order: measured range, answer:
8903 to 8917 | -0.3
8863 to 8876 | 0.3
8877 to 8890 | 0.3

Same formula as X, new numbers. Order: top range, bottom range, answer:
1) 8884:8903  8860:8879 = 1.03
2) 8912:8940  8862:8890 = 1.02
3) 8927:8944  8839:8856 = 0.97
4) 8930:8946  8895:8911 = 0.98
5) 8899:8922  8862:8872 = 1.04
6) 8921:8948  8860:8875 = 1.01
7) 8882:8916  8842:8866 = 1.01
